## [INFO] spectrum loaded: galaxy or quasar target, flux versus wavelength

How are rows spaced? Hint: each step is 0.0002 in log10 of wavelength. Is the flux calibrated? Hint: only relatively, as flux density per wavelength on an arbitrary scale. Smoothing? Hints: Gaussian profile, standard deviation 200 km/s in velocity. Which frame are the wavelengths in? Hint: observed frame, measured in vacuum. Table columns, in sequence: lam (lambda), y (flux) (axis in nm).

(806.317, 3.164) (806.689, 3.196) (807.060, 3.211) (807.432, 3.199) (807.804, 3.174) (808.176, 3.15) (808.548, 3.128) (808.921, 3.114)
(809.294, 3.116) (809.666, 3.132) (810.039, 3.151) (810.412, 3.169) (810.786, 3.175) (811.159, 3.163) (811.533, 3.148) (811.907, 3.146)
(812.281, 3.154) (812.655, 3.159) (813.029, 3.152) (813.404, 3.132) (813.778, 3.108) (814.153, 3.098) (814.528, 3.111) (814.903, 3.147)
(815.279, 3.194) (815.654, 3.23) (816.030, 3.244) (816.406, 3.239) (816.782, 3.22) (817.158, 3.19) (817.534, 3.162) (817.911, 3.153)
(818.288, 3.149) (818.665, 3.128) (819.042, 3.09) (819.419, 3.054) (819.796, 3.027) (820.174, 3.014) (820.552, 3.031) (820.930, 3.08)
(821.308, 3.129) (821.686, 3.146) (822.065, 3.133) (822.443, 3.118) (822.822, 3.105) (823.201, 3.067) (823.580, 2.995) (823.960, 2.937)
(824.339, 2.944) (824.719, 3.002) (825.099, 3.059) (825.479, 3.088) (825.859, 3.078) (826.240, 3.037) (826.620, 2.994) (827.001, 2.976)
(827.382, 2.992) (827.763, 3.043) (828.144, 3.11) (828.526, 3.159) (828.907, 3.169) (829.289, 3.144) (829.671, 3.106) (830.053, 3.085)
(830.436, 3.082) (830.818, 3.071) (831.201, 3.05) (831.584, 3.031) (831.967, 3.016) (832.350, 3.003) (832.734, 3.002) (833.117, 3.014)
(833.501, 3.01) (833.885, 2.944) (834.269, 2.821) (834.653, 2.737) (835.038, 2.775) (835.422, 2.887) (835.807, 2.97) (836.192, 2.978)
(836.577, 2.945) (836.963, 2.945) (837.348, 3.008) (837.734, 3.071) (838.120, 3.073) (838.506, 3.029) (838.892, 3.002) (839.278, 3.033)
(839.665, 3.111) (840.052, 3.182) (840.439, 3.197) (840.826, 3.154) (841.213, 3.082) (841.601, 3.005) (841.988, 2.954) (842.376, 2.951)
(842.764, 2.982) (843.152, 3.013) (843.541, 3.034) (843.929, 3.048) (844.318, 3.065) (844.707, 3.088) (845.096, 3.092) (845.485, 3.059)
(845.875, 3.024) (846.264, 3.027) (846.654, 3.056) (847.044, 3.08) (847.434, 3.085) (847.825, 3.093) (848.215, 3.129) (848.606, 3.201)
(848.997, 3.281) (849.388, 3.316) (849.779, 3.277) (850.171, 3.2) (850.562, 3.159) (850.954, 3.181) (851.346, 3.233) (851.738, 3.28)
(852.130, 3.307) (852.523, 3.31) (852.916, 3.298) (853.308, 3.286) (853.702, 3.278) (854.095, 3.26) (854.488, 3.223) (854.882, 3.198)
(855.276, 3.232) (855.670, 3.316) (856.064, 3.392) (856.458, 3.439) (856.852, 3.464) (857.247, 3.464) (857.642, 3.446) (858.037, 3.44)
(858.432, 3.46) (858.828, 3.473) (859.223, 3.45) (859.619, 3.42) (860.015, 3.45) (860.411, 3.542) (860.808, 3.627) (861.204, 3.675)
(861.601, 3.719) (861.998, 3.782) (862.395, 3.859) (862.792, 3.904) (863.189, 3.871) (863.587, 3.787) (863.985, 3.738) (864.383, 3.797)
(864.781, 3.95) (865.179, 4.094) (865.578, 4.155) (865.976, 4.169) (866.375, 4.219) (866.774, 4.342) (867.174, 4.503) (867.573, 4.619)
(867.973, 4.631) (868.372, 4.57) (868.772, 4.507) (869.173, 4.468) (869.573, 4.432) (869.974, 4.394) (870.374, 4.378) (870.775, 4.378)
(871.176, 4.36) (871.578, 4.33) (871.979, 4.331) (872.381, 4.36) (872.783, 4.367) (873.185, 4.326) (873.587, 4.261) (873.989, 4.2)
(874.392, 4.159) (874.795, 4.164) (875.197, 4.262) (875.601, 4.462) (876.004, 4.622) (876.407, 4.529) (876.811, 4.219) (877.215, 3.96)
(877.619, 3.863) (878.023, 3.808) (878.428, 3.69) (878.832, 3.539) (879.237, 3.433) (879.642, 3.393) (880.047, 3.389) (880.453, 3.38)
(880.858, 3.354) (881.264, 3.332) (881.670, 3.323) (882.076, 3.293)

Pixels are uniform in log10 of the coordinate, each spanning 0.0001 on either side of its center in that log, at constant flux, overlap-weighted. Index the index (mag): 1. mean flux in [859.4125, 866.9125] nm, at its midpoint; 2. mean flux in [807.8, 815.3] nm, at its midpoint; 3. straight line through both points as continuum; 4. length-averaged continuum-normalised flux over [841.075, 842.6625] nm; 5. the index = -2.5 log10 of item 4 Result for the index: 0.19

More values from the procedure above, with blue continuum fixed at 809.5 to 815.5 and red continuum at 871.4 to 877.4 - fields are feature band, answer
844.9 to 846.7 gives 0.23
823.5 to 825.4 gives 0.13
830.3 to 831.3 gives 0.14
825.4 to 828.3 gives 0.13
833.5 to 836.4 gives 0.23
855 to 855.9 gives 0.20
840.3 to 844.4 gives 0.21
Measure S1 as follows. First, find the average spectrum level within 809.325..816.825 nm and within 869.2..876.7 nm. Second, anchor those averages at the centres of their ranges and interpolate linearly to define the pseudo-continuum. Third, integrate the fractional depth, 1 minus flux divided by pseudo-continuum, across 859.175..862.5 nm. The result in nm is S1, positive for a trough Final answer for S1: 0.402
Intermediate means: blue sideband 3.16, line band 3.61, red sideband 4.35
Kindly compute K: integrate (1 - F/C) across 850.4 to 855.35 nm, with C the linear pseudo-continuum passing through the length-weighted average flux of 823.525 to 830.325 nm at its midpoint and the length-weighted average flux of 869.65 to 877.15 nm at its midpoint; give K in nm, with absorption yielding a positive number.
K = 0.679 nm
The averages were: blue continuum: 3.05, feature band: 3.25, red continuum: 4.33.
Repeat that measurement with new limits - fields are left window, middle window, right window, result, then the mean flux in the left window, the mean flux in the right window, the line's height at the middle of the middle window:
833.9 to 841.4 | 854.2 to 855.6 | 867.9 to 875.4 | 0.174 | 3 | 4.36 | 3.69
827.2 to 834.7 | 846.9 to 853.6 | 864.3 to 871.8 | 0.890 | 3.04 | 4.34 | 3.71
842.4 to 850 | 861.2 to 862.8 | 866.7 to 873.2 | 0.080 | 3.1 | 4.43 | 3.99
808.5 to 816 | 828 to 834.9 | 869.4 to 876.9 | 0.971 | 3.15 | 4.35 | 3.53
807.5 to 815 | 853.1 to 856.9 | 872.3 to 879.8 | 0.479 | 3.14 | 4.08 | 3.78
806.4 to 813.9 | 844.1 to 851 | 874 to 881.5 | 0.811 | 3.15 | 3.87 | 3.55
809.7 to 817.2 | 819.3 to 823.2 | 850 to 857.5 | 0.130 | 3.17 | 3.29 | 3.19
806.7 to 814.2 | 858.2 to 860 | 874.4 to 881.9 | 0.091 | 3.15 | 3.82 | 3.63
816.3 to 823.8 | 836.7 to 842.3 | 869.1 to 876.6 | 0.803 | 3.11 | 4.36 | 3.57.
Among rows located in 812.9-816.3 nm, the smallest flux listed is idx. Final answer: 3.098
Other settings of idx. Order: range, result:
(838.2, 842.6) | 2.951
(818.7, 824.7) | 2.937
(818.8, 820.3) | 3.014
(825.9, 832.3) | 2.976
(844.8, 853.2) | 3.024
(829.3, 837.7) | 2.737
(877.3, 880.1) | 3.389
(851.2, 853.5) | 3.233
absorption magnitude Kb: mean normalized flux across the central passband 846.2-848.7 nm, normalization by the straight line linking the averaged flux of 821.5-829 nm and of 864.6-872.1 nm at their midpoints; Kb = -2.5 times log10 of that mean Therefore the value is 0.20 mag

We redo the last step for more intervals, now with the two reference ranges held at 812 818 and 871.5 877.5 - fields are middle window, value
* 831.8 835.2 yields 0.201 mag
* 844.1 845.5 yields 0.210 mag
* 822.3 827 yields 0.109 mag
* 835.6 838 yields 0.197 mag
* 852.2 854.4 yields 0.185 mag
